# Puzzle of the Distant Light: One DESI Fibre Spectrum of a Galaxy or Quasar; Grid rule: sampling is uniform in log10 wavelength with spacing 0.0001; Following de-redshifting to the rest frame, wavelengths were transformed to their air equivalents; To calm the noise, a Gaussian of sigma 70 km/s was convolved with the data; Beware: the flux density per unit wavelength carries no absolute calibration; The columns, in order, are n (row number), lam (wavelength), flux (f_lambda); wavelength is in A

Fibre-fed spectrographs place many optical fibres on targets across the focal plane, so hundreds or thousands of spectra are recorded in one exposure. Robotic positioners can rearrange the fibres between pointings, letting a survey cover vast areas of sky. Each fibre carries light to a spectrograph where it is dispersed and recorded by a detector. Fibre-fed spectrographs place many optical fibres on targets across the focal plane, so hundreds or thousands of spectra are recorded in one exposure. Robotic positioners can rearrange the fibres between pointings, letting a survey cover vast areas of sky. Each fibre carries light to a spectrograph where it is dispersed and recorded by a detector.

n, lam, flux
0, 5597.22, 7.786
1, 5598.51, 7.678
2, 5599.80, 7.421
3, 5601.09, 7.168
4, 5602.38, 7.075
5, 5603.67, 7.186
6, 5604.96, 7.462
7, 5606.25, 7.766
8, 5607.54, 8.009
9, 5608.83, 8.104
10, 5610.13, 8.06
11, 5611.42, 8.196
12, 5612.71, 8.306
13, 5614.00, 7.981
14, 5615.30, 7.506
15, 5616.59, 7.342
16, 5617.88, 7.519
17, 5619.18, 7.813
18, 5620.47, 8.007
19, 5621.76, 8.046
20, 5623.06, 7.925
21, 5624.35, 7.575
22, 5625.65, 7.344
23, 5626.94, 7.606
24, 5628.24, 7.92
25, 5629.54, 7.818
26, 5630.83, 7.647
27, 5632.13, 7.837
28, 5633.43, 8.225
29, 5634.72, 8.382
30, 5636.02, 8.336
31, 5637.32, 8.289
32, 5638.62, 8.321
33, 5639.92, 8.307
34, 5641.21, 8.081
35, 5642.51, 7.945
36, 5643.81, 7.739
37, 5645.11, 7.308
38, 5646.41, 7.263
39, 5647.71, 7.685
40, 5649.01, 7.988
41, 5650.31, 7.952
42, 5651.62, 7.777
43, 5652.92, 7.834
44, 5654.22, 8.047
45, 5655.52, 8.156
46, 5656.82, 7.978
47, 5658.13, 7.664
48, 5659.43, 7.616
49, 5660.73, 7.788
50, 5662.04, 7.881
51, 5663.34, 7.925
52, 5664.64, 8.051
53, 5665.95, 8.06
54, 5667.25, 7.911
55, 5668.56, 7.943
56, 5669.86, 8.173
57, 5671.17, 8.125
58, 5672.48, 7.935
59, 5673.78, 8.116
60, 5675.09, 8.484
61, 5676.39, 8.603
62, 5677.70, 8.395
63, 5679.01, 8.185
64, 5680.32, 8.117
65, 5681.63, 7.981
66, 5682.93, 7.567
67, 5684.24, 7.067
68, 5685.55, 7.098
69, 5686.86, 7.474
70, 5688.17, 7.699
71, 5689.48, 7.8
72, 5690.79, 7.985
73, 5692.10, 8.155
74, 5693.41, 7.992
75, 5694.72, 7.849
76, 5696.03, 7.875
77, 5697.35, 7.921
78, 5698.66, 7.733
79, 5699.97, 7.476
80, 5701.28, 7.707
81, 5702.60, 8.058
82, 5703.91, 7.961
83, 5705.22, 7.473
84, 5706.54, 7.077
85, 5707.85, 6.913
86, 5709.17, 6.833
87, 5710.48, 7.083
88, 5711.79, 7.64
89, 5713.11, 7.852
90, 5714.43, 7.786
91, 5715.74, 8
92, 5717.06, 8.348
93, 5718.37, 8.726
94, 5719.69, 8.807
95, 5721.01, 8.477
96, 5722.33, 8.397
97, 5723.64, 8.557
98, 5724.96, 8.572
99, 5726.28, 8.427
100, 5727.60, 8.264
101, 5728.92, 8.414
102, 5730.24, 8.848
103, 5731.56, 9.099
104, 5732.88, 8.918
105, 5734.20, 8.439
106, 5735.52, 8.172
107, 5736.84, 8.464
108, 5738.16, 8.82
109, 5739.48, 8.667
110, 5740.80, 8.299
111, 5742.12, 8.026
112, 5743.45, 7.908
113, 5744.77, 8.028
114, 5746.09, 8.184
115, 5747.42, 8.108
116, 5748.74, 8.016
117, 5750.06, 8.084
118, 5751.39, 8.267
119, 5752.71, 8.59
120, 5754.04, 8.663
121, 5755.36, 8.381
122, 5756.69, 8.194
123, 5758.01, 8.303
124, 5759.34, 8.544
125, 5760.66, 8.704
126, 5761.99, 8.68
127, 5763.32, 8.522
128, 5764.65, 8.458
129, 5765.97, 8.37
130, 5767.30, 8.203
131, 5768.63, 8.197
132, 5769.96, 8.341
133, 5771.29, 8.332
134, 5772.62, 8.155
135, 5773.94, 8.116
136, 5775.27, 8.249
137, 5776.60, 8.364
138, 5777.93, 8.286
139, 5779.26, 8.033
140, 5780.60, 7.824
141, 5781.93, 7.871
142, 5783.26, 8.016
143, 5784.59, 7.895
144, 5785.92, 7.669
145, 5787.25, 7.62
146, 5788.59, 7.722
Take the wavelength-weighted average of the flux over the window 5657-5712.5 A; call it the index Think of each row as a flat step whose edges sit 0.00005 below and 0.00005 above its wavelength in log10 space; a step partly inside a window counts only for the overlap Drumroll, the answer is 7.8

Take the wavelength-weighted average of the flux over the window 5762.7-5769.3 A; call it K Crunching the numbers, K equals 8.35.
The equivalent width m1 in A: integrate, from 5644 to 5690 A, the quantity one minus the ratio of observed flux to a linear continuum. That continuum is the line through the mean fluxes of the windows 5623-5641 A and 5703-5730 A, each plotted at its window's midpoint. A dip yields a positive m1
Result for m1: 0.6 A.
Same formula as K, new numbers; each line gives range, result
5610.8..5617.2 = 7.87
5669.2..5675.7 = 8.16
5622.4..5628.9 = 7.67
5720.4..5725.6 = 8.51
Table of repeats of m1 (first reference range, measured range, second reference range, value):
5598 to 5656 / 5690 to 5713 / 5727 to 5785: 1.35 A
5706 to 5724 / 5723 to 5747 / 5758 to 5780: -1.16 A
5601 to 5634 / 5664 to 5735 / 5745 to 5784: 0.32 A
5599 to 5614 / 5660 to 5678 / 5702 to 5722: -0.74 A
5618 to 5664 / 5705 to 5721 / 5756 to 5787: 0.64 A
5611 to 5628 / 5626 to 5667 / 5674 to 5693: -0.41 A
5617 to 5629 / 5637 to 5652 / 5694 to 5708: -0.31 A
